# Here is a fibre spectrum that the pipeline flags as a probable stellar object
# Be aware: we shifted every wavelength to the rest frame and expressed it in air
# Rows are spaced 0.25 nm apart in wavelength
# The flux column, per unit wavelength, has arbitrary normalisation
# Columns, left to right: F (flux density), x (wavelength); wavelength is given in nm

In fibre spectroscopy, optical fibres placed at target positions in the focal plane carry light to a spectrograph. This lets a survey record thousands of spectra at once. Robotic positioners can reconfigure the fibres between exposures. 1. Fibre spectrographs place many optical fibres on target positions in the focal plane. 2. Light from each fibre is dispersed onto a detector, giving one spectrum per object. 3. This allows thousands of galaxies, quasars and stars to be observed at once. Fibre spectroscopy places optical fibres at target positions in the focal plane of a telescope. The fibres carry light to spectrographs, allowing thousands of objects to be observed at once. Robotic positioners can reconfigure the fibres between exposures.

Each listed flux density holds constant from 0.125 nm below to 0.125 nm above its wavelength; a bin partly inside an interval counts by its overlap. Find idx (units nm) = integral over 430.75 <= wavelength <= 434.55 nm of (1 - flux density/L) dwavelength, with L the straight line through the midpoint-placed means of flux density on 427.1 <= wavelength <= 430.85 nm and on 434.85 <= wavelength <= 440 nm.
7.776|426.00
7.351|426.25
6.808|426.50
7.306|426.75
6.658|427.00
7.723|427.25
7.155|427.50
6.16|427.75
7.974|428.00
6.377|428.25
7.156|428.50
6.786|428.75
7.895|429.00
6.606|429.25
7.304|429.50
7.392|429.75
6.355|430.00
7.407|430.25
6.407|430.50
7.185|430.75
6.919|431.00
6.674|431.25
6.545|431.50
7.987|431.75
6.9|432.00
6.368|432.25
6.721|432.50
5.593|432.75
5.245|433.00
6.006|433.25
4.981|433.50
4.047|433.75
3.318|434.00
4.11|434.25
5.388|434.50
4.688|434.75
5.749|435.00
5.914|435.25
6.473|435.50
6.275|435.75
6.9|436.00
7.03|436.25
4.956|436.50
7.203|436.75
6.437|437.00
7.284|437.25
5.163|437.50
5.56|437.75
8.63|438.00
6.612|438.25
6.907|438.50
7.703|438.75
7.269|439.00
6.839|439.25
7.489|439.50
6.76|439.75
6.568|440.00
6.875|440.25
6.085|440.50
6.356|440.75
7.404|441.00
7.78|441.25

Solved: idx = 0.58 nm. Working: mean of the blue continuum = 7.06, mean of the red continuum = 6.65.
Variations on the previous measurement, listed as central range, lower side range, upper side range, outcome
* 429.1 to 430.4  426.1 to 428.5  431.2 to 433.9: -0.08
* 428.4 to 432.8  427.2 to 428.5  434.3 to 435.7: -0.29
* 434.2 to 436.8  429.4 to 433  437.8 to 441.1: 0.38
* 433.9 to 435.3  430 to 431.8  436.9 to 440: 0.42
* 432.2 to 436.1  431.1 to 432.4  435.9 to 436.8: 0.70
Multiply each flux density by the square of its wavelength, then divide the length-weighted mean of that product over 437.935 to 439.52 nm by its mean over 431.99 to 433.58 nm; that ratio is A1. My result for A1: 1.3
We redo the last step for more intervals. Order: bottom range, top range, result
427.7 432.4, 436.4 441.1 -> 1.01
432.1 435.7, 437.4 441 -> 1.30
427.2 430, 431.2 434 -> 0.86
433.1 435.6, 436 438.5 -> 1.32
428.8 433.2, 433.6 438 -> 0.87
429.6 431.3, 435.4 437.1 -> 0.96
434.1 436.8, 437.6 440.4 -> 1.22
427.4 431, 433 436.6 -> 0.79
